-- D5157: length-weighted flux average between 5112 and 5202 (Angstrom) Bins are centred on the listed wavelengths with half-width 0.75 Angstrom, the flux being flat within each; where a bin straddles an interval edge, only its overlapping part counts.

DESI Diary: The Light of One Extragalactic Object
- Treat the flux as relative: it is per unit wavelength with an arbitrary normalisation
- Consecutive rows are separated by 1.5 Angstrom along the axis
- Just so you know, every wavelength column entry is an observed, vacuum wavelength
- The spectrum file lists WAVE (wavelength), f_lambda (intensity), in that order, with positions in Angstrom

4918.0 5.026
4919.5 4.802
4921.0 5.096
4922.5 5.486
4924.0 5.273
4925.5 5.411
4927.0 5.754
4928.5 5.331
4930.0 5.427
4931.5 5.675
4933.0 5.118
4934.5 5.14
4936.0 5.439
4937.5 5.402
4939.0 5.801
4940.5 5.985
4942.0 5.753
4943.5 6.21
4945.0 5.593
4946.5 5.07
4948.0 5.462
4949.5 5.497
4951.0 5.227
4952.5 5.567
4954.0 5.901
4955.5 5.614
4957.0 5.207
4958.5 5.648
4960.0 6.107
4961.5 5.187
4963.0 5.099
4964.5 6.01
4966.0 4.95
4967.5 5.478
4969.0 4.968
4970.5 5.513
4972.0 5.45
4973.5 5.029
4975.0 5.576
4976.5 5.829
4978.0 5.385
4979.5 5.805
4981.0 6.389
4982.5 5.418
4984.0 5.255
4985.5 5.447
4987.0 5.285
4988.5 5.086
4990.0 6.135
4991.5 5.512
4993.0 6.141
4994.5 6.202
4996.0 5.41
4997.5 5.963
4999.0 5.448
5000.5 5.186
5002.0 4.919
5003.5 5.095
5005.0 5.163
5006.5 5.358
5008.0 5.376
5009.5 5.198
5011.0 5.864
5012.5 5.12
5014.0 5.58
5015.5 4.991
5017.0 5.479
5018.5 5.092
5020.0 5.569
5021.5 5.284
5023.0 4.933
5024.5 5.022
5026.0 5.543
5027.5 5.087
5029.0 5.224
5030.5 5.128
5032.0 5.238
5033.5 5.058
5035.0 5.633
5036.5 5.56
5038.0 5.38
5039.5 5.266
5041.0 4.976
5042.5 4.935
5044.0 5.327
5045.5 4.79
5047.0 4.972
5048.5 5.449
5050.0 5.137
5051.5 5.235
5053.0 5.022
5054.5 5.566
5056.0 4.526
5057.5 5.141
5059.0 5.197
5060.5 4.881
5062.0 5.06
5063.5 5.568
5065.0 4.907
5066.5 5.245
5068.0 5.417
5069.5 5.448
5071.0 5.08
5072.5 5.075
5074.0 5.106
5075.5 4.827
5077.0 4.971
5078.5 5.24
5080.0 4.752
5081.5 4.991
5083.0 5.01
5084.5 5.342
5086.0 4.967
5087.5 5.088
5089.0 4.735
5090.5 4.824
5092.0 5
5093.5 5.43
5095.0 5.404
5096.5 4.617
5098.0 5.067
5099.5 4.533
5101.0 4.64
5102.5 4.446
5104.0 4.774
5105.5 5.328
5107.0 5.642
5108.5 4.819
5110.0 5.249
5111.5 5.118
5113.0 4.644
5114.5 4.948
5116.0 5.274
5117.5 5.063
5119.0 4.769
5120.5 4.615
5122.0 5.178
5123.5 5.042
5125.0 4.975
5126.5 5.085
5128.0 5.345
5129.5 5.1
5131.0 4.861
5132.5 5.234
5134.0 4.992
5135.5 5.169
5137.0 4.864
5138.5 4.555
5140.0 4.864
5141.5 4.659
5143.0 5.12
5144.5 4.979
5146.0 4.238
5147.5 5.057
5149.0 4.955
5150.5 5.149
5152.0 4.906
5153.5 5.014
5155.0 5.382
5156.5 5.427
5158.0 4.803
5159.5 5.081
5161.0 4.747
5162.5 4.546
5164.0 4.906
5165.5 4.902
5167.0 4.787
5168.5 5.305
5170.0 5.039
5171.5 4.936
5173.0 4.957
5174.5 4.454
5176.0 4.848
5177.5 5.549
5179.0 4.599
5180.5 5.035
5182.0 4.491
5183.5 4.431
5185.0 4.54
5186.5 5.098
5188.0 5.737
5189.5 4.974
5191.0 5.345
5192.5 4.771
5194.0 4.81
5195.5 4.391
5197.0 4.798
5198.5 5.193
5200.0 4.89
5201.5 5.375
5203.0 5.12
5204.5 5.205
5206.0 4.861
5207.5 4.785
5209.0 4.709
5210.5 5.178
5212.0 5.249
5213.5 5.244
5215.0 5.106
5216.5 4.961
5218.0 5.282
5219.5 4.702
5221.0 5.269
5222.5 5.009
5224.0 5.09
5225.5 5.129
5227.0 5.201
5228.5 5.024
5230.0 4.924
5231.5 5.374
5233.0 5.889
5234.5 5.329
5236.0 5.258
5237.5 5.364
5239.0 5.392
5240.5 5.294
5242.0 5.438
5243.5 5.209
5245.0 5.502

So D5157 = 4.95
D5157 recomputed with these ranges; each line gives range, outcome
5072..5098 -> 5.02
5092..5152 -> 4.97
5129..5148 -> 4.89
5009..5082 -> 5.19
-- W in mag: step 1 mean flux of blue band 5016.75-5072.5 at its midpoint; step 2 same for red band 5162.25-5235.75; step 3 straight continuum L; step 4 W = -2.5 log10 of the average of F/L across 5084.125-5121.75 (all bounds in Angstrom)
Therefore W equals 0.03 mag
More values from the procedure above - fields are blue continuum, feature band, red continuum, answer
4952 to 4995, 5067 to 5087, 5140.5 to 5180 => 0.024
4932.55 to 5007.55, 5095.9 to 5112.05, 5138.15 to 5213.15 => 0.045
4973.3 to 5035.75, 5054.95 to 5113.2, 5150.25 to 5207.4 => 0.036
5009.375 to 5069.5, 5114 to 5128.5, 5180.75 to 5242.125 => 0.027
